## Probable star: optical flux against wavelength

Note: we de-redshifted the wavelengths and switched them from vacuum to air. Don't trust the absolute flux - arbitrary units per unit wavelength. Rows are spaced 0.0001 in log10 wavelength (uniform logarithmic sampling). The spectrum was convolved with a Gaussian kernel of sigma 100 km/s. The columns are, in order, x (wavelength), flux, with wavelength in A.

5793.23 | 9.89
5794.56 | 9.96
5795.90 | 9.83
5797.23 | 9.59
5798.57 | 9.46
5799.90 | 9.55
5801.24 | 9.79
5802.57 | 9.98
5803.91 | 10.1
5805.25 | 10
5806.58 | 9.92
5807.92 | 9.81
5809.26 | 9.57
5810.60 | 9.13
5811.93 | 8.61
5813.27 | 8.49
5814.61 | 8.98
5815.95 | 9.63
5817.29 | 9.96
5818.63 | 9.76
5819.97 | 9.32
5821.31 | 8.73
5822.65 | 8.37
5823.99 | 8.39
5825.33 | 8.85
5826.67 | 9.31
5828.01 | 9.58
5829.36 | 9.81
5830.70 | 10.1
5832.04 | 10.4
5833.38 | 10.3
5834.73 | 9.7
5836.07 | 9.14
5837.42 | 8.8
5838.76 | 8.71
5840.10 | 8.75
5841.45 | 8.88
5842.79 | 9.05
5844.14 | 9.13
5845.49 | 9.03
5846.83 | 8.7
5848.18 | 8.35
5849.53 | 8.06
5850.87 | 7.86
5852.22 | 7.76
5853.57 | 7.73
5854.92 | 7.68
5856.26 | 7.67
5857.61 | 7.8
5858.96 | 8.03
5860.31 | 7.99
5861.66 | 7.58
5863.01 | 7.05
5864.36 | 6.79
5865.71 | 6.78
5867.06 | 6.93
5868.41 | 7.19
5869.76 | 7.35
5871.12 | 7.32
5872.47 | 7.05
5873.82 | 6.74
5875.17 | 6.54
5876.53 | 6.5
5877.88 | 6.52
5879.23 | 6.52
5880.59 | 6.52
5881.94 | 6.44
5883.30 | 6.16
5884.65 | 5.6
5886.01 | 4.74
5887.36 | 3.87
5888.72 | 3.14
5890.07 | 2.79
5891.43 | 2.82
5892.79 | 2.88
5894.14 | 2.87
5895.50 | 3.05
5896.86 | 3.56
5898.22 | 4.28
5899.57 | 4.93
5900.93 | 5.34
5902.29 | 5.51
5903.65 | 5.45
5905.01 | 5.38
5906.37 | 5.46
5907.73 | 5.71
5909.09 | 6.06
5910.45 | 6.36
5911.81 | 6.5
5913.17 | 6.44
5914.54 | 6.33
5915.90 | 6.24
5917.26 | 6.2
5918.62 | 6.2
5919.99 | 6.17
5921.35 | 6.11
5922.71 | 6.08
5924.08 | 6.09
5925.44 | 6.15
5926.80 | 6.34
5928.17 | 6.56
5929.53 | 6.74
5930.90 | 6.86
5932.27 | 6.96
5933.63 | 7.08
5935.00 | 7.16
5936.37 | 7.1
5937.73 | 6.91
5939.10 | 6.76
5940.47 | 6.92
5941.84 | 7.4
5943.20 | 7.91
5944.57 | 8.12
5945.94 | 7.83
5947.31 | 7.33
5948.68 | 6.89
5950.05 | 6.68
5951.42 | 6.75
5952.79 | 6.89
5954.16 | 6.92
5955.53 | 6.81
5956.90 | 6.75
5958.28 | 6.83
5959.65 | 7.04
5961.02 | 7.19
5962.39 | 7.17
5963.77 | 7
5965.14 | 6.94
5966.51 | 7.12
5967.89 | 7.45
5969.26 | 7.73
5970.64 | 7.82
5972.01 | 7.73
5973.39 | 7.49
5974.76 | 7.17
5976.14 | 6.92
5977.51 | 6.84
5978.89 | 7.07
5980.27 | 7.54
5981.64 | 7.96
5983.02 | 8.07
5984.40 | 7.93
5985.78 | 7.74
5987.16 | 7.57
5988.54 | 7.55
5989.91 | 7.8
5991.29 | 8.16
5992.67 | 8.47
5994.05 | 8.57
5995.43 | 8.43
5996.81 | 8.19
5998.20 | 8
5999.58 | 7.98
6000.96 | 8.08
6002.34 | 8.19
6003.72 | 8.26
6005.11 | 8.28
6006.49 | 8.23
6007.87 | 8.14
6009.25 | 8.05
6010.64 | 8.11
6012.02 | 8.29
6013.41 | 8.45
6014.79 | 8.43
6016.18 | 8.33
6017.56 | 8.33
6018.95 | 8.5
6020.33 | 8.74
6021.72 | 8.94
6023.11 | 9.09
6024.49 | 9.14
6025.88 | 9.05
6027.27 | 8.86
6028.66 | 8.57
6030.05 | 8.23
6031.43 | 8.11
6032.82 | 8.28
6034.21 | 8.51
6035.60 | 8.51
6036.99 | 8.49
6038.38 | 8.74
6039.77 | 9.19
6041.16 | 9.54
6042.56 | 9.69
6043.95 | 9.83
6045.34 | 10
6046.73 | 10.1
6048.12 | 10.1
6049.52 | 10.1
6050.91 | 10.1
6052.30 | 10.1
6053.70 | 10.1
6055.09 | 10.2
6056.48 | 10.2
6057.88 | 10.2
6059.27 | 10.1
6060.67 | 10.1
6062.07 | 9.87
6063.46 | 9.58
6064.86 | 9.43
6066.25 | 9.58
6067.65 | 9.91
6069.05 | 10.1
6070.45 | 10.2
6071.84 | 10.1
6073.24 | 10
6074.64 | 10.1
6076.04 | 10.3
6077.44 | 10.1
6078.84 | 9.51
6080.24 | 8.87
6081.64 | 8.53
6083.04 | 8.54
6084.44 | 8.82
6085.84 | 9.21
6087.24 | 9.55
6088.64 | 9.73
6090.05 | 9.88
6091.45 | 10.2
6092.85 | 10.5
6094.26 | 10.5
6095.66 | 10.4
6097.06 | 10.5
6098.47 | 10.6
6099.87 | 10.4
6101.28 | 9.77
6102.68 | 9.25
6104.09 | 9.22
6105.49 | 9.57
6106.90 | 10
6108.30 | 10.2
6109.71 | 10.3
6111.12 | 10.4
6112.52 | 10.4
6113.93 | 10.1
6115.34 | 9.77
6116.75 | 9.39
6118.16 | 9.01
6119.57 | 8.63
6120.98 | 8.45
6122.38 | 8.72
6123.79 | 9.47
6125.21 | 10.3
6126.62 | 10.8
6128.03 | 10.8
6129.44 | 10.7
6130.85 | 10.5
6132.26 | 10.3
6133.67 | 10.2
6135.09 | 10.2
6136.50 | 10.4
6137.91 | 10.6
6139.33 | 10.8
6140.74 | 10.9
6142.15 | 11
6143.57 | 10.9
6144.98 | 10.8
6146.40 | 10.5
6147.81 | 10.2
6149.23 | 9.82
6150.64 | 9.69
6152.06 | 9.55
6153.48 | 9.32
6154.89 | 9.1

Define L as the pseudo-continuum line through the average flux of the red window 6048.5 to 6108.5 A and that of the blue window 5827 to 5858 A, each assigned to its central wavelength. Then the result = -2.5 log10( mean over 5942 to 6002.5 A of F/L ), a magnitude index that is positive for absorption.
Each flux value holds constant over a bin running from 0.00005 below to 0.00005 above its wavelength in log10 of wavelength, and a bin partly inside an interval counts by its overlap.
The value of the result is 0.24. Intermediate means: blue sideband 8.84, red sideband 9.86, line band 7.51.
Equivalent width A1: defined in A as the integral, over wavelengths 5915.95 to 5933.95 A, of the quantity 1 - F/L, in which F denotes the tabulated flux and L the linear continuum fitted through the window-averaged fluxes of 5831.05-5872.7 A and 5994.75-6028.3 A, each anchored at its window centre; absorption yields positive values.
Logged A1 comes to 4.1 A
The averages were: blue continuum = 8.2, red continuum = 8.42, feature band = 6.41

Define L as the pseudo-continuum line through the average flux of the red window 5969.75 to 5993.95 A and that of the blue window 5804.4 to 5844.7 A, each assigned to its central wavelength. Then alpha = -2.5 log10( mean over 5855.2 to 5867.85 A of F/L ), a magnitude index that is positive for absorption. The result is 0.20 mag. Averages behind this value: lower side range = 9.31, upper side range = 7.66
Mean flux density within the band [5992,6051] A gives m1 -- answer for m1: 8.71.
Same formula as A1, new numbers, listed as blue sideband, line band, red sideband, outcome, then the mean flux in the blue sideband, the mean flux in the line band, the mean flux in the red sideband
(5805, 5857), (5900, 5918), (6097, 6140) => 6.5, 9.02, 5.91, 9.98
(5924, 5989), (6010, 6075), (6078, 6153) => -4.8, 7.17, 9.32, 9.95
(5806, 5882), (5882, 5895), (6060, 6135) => 7.0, 8.35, 3.98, 9.84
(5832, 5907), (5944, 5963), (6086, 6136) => 1.8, 6.7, 7.08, 9.96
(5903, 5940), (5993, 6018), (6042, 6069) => 1.1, 6.35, 8.24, 9.97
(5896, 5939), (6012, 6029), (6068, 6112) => -0.7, 6.07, 8.69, 9.85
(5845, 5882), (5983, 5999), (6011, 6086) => 1.3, 7.38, 8.04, 9.33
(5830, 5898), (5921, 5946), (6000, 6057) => 3.0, 6.99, 6.89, 8.93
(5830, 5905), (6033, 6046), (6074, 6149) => -0.1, 6.83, 9.13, 9.98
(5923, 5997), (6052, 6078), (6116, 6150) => -2.9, 7.27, 10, 10.1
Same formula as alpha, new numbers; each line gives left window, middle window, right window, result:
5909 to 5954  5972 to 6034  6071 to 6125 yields -0.016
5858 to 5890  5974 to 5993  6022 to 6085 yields 0.093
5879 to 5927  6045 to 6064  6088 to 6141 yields -0.161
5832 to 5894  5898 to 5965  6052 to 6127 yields 0.210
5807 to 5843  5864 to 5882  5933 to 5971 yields 0.237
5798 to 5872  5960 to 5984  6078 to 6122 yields 0.245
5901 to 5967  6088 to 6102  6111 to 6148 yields -0.078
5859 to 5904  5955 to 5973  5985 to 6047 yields 0.030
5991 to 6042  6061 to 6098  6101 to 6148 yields -0.042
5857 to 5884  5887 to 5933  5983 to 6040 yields 0.351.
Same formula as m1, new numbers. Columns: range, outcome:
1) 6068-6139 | 9.89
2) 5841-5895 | 6.68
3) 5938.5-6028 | 7.77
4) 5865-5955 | 6.08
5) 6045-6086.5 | 9.8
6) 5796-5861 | 9.05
